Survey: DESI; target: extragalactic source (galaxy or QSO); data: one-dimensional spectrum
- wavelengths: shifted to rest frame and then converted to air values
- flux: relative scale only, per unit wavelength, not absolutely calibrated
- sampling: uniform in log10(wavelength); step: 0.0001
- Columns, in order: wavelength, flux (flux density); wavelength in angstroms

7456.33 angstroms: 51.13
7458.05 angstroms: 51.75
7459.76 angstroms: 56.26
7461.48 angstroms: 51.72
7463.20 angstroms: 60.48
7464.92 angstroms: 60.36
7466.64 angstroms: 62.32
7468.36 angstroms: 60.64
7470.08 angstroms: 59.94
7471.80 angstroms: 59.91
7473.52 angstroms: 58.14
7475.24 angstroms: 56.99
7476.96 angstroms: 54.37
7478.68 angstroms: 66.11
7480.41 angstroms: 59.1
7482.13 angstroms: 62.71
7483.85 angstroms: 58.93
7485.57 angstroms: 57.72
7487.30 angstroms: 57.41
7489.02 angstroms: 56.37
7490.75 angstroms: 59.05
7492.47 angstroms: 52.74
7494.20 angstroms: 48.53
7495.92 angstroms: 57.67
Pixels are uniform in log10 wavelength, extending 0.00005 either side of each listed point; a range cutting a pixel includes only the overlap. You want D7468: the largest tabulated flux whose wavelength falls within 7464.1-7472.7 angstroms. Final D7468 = 62.32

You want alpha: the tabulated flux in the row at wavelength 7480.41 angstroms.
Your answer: 59.1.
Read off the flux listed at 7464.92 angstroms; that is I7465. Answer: 60.36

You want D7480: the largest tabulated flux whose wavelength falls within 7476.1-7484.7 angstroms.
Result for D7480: 66.11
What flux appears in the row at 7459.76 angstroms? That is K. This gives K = 56.26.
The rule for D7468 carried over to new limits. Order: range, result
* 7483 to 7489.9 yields 58.93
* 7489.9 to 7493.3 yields 59.05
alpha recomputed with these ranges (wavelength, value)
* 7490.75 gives 59.05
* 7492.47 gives 52.74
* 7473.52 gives 58.14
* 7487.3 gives 57.41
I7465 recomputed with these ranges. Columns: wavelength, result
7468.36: 60.64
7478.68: 66.11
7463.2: 60.48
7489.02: 56.37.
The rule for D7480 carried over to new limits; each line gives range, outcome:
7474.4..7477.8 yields 56.99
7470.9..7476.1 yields 59.91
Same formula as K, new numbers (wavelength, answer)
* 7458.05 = 51.75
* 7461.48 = 51.72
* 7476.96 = 54.37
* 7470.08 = 59.94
